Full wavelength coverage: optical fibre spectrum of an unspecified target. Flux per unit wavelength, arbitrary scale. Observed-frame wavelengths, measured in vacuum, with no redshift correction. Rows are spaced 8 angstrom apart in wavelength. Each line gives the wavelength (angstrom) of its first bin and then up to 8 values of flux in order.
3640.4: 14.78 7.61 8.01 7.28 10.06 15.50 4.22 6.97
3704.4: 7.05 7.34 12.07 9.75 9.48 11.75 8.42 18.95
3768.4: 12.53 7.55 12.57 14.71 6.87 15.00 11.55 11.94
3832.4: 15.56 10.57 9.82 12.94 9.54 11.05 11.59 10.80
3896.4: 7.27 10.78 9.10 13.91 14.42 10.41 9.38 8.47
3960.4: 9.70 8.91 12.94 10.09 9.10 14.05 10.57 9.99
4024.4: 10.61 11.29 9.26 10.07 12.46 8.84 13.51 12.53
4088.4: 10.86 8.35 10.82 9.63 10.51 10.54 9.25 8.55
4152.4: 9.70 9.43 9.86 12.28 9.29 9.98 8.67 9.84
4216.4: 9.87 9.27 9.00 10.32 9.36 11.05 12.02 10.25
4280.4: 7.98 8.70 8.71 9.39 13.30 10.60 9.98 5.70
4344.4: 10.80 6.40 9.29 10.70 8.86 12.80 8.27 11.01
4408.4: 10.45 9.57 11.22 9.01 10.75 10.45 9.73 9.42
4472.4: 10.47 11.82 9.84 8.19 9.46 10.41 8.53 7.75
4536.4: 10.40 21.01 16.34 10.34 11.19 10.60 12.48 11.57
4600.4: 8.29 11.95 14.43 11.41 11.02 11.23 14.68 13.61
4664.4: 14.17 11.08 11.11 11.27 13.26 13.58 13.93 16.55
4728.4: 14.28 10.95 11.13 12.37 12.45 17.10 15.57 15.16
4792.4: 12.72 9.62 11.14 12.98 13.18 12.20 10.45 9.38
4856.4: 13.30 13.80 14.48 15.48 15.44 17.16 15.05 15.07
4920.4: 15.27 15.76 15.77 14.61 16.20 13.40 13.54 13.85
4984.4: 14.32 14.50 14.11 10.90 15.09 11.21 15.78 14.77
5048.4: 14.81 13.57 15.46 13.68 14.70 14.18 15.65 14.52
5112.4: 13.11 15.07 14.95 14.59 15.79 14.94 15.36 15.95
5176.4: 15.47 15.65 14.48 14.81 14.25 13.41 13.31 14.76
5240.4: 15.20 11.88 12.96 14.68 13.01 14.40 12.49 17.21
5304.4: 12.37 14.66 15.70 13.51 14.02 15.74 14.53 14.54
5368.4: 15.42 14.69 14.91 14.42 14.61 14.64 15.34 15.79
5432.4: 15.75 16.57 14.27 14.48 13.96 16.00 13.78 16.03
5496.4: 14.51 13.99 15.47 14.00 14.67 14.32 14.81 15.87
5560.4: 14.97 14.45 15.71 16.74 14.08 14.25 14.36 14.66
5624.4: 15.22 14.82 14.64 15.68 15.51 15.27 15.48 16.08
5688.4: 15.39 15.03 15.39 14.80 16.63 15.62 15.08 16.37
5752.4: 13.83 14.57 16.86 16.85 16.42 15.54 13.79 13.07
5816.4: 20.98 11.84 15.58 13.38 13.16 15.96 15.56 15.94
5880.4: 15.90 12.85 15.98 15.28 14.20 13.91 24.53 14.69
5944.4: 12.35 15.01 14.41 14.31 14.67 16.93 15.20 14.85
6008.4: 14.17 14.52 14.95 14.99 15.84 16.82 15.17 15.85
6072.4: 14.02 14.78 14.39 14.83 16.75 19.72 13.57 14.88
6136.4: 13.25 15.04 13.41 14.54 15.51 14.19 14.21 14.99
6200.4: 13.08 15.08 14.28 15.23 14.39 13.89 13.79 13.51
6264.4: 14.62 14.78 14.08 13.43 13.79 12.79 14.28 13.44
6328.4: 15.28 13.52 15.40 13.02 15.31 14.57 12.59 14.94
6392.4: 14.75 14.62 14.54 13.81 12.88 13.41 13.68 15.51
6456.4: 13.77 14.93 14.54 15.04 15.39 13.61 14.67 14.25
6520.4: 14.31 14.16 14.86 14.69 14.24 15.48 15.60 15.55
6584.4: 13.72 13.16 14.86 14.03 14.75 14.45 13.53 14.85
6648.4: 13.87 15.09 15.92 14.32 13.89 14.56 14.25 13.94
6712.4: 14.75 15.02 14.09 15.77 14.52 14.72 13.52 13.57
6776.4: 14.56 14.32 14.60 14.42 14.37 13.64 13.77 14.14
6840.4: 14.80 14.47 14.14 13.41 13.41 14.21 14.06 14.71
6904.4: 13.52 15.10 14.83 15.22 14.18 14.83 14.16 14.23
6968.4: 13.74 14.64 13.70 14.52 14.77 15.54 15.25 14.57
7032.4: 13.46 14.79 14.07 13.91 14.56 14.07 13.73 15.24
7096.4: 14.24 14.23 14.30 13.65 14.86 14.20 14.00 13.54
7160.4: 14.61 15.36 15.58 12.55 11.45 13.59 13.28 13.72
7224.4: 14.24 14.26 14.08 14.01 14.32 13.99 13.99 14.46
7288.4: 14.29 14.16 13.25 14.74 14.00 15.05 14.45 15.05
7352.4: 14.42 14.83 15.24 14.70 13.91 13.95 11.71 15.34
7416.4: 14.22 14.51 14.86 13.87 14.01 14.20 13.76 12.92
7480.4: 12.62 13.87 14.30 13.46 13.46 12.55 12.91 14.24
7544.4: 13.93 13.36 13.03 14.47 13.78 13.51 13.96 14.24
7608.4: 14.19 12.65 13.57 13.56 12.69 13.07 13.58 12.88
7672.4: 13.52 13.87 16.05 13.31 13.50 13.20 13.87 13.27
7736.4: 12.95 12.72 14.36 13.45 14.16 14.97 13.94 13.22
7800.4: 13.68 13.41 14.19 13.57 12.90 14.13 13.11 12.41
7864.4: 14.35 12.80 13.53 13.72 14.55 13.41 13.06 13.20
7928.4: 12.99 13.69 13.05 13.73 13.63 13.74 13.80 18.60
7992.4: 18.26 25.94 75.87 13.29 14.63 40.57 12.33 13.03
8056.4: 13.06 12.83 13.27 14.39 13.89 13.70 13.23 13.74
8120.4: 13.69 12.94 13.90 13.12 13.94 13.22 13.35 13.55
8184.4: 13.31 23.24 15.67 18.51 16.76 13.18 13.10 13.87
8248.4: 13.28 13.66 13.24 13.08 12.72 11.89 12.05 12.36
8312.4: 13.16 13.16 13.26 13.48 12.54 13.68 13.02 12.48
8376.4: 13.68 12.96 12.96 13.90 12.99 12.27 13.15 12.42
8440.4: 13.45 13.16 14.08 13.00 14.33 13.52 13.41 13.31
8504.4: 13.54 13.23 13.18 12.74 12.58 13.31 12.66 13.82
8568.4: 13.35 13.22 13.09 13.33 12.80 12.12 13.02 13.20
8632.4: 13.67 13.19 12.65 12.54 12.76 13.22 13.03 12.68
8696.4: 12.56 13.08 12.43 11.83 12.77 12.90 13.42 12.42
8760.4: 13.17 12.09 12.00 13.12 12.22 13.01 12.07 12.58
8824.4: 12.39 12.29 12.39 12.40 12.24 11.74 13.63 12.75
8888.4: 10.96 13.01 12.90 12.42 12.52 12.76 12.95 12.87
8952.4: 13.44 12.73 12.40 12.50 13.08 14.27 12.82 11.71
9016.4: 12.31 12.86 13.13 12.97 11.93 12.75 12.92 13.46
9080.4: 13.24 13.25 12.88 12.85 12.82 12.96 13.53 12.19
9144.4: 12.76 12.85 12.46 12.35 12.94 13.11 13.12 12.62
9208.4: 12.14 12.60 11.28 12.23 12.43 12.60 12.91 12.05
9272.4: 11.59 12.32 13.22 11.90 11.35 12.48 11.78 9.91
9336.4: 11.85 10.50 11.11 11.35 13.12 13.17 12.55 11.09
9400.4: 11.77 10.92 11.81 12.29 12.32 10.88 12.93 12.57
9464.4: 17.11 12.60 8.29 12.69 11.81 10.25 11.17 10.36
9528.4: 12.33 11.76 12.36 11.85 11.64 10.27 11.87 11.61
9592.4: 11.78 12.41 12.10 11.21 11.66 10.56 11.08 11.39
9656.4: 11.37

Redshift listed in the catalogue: 0.220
